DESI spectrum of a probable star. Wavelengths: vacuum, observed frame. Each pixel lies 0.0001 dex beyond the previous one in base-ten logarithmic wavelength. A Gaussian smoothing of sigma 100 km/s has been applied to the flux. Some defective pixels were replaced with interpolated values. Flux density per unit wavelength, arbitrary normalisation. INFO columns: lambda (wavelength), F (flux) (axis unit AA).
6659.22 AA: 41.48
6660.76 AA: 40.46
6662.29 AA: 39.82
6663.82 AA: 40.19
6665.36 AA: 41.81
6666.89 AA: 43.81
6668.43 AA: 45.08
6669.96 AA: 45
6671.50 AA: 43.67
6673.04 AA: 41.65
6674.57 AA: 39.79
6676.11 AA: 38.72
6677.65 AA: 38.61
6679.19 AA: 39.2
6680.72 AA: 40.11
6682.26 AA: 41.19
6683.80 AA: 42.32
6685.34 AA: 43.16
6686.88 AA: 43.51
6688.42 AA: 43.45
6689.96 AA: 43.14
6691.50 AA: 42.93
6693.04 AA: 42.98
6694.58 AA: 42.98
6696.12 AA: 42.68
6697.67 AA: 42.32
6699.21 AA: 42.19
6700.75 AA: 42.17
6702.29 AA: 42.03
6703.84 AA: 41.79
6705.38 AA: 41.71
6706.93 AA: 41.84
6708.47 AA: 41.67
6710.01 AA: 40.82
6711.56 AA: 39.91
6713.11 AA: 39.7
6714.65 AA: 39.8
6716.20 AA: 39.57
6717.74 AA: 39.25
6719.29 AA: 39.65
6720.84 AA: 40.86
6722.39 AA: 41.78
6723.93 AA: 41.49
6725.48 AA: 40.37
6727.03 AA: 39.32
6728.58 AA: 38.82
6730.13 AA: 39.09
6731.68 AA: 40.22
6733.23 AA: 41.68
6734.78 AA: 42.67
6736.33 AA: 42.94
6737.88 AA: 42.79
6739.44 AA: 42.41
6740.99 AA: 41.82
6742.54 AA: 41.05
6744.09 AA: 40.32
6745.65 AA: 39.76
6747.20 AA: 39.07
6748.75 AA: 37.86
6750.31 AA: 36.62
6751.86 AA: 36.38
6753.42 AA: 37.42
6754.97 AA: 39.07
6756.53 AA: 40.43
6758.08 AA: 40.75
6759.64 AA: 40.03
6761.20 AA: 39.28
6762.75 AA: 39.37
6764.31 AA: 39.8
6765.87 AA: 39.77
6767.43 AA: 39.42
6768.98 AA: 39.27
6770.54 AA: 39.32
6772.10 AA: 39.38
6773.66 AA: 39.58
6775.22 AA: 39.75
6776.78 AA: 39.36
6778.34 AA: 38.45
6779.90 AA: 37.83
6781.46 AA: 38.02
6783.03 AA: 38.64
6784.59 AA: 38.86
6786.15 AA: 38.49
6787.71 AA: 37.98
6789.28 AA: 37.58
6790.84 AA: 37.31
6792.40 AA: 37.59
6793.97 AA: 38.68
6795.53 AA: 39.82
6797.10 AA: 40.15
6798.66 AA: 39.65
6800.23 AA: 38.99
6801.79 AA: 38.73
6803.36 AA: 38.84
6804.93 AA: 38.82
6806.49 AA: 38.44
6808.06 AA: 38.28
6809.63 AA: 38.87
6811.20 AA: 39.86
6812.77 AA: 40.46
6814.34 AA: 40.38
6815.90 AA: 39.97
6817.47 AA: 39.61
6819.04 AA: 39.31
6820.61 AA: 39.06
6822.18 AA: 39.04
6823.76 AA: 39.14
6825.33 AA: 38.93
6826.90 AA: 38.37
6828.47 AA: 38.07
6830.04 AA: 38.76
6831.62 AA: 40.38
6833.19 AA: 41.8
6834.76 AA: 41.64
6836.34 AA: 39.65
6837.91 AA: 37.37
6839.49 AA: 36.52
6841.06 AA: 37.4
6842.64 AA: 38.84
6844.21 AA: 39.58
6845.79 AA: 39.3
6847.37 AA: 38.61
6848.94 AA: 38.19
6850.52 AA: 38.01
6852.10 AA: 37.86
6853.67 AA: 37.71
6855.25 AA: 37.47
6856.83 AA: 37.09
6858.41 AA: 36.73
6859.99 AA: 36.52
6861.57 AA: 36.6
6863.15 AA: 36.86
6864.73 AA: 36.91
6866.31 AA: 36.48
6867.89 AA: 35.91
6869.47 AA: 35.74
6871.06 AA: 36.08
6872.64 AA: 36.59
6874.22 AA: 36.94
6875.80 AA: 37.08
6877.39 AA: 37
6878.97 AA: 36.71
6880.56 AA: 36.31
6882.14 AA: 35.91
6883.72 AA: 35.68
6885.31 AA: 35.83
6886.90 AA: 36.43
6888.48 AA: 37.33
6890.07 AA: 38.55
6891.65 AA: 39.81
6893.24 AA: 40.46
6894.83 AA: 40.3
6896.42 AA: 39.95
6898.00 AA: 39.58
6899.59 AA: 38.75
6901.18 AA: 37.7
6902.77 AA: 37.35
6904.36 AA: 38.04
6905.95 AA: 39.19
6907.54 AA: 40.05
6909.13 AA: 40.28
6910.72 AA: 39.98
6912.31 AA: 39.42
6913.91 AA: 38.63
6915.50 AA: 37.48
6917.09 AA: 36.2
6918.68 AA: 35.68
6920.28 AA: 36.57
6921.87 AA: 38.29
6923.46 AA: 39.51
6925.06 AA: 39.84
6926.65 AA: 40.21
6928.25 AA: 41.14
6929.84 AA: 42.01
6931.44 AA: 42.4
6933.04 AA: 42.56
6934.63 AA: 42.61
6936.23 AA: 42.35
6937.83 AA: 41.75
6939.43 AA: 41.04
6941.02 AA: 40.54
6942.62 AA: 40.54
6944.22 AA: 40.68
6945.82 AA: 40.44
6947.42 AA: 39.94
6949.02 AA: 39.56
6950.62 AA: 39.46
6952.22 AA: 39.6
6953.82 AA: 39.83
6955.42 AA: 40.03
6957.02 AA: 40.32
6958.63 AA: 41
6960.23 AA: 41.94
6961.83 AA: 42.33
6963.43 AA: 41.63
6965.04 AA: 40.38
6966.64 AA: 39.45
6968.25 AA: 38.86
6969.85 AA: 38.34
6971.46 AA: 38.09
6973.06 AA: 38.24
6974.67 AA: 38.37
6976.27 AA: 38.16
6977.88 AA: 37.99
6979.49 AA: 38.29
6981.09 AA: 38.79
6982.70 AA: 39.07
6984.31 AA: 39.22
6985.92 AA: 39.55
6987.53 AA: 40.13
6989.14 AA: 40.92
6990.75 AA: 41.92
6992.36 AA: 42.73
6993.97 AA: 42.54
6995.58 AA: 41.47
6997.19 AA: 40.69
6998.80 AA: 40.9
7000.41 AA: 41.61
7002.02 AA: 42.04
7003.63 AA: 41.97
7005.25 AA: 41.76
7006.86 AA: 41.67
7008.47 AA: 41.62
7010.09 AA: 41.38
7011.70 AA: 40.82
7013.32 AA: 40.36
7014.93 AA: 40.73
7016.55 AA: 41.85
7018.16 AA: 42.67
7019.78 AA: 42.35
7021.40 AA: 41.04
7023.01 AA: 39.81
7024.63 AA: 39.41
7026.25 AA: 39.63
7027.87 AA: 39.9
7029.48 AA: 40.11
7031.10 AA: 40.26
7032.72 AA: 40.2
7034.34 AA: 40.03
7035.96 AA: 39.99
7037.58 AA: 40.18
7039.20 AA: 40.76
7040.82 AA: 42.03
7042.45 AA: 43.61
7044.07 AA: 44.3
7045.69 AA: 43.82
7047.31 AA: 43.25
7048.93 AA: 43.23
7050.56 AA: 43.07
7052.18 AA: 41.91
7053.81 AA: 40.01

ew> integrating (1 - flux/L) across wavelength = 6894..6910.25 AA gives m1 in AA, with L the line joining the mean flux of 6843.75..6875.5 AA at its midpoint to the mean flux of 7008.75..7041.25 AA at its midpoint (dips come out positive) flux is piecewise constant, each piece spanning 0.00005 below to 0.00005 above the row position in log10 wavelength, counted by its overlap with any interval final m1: -0.44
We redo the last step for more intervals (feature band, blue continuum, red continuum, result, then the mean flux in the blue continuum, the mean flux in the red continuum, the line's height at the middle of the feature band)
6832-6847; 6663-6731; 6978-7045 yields 0.7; 41.4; 40.9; 41.2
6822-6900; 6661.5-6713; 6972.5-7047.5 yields 6.4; 41.9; 40.8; 41.3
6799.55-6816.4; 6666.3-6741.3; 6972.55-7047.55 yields 0.8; 41.5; 40.8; 41.3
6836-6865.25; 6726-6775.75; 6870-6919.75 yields 0.6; 39.9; 37.9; 38.5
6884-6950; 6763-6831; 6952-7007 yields 0.6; 39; 40.3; 39.8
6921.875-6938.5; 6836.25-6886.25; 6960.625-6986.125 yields -1.2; 37.1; 39.2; 38.4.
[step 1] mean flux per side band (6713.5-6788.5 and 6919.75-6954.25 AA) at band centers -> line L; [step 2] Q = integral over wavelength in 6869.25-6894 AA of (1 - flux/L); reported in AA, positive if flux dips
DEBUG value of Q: 1.99 AA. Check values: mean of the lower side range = 39.7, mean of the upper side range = 40.5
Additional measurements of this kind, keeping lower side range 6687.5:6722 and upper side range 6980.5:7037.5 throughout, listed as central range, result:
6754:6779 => 1.1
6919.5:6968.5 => 0.5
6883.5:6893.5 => 0.8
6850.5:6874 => 2.5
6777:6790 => 1.0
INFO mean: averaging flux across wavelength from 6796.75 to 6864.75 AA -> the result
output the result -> 38.7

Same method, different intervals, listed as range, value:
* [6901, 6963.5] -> 40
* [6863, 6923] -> 37.7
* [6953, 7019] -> 40.5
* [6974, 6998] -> 40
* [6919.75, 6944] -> 40.8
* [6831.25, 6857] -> 38.7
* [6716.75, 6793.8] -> 39.6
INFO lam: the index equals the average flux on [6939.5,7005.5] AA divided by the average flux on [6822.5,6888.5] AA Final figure 1.07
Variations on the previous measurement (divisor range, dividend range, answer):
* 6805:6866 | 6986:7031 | 1.07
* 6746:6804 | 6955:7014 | 1.04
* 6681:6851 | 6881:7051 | 1.01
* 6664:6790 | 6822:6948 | 0.95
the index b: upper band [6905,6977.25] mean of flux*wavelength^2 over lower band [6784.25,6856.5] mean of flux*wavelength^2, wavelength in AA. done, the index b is 1.1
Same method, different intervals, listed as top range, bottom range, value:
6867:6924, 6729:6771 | 0.99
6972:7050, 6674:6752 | 1.09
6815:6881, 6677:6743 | 0.96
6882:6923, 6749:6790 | 1.02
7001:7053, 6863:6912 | 1.14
